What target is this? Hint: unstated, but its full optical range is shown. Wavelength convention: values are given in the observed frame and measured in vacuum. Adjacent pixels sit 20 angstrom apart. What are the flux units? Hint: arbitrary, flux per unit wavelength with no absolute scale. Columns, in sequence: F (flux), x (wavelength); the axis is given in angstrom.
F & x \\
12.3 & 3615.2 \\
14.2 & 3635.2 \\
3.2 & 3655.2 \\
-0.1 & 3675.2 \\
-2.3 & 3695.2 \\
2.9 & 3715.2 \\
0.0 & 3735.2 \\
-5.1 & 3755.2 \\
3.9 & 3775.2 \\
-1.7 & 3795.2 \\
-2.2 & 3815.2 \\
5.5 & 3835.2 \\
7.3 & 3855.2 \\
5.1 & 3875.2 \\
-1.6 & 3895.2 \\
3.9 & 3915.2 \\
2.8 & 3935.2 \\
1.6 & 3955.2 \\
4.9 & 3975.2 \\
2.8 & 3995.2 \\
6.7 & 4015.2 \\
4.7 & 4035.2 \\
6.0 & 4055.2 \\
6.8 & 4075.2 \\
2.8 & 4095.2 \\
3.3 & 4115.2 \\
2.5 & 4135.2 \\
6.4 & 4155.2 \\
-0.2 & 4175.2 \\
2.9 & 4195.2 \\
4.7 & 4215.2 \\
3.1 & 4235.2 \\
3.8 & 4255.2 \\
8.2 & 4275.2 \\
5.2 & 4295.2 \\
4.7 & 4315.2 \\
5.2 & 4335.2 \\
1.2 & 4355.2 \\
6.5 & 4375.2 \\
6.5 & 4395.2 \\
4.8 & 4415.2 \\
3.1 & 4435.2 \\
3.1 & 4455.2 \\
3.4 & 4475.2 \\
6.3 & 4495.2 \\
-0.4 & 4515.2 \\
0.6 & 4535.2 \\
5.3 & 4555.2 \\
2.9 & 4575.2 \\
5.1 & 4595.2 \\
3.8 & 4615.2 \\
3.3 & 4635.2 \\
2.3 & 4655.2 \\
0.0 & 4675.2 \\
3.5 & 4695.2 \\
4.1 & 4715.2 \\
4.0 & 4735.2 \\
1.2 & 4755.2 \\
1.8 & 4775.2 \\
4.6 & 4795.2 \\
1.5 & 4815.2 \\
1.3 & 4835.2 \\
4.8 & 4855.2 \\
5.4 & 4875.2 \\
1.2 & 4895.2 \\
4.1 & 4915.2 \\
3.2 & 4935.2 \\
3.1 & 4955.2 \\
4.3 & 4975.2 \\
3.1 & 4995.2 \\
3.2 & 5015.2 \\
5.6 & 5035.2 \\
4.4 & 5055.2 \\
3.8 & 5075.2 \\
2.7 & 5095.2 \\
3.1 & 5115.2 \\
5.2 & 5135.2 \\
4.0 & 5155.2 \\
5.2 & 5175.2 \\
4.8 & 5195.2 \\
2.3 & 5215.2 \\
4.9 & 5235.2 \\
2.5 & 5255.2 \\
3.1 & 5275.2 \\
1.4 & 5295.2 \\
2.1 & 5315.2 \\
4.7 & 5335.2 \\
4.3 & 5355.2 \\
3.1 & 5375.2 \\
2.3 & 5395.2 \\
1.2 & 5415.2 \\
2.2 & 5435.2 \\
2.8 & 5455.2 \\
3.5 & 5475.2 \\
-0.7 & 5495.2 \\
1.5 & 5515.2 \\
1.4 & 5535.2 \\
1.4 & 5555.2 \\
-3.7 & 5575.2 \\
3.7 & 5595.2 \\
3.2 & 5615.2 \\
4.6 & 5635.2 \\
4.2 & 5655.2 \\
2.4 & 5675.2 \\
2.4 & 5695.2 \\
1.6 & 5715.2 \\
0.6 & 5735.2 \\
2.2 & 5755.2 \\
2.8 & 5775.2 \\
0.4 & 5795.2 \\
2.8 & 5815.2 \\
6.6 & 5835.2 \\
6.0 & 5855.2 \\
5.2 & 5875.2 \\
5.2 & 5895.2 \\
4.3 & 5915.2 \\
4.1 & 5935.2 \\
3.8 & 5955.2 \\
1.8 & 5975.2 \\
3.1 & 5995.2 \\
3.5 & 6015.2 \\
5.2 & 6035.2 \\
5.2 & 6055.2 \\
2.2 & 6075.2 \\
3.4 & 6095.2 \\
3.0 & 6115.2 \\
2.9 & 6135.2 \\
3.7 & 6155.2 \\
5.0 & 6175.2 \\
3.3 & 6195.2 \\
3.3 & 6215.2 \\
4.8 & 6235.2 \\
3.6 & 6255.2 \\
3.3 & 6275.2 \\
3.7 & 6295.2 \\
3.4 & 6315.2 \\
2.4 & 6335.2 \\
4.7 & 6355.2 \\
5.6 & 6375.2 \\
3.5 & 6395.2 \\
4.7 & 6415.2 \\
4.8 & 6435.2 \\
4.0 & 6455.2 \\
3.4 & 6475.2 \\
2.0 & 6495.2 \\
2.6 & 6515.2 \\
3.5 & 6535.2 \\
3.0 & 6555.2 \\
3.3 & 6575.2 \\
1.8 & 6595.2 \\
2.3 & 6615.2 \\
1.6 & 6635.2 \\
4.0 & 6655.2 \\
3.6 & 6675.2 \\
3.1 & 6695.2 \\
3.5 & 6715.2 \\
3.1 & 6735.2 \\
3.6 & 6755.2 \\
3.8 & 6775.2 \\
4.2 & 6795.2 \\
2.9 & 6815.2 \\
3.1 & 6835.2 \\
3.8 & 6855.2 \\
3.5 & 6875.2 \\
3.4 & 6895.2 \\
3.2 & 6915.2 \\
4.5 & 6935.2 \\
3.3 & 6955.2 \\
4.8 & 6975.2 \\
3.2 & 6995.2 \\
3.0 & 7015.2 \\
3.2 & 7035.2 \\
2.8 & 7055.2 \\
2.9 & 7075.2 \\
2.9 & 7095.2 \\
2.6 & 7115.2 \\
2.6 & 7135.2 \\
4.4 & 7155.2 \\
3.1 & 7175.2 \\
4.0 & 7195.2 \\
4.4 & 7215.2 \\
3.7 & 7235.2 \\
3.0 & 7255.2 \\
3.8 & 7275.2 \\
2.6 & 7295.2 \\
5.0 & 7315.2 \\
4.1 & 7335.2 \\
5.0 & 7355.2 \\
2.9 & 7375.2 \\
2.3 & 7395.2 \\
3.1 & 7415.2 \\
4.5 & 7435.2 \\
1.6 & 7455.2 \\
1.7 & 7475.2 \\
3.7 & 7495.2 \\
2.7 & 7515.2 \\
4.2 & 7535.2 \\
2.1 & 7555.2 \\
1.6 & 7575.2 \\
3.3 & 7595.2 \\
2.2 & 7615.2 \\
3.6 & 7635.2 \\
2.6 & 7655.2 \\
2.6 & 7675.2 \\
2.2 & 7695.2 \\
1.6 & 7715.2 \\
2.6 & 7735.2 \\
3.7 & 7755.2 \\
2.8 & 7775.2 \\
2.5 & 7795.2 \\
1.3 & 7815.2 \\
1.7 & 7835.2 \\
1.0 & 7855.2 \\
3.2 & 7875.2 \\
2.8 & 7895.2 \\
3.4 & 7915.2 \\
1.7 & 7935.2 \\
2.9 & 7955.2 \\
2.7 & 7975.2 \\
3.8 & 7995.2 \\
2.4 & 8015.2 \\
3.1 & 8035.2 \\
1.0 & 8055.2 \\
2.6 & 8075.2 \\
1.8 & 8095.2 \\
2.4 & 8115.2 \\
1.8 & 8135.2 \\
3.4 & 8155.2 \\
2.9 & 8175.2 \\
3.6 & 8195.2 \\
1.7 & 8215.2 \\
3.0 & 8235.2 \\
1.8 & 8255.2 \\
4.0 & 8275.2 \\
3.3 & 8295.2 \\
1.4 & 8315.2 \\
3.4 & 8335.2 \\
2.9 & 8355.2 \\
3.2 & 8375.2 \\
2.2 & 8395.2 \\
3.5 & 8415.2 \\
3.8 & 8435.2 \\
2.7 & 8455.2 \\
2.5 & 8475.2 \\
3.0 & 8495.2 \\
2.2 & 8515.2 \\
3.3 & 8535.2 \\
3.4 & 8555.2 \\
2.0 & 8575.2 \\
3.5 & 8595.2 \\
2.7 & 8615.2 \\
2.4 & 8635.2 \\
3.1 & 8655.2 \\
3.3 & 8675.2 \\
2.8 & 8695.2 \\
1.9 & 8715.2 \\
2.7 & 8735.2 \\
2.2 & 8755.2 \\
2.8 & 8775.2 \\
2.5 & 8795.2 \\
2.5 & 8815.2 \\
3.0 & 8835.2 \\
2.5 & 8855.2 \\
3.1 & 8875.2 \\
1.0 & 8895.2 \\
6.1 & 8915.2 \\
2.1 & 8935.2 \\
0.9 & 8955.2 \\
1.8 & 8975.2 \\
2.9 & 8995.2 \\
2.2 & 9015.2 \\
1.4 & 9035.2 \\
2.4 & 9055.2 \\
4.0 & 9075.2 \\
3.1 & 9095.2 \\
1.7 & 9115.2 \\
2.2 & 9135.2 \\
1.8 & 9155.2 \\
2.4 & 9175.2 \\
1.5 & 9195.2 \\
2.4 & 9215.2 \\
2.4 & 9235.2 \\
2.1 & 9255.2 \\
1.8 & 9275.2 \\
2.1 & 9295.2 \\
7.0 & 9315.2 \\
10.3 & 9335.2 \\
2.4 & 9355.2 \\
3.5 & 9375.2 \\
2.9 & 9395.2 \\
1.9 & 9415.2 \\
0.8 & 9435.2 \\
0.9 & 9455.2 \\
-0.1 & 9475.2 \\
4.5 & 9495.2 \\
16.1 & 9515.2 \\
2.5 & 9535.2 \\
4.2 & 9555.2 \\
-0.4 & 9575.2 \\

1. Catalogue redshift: 1.55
